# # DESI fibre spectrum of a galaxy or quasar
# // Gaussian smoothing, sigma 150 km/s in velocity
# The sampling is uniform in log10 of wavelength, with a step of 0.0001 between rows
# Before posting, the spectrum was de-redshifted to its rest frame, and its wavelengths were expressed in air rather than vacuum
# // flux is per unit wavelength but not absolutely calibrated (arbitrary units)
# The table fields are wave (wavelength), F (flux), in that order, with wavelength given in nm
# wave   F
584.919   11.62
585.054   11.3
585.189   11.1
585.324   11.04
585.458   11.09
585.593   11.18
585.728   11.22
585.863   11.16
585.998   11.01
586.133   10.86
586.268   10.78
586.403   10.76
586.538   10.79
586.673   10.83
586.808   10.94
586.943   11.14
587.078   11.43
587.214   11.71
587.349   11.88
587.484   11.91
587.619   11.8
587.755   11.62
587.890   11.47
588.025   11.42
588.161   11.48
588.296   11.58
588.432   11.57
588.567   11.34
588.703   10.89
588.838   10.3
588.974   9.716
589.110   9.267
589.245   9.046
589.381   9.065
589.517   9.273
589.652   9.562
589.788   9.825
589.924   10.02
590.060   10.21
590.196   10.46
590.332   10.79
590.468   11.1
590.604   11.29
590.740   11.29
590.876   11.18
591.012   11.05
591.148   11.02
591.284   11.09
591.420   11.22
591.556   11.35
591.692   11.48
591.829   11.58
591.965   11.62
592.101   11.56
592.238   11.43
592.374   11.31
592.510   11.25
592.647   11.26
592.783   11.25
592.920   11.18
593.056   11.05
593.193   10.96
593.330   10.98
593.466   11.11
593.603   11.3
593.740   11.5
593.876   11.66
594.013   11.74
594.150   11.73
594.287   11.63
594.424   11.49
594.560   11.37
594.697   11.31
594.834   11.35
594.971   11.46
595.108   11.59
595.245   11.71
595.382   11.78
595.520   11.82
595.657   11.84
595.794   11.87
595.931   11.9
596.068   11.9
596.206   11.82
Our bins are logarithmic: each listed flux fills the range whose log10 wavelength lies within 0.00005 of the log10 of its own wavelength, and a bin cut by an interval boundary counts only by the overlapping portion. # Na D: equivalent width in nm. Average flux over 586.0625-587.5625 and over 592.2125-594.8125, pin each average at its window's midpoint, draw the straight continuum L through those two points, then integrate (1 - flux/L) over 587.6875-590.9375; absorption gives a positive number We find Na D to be 0.20 nm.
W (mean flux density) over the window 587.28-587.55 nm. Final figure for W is 11.9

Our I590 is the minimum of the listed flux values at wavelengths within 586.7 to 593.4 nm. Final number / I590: 9.046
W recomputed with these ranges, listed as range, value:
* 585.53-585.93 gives 11.2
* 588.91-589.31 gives 9.35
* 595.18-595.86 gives 11.8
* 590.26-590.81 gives 11.1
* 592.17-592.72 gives 11.3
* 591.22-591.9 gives 11.3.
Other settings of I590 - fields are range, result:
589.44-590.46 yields 9.273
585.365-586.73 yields 10.76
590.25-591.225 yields 10.79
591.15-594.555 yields 10.96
